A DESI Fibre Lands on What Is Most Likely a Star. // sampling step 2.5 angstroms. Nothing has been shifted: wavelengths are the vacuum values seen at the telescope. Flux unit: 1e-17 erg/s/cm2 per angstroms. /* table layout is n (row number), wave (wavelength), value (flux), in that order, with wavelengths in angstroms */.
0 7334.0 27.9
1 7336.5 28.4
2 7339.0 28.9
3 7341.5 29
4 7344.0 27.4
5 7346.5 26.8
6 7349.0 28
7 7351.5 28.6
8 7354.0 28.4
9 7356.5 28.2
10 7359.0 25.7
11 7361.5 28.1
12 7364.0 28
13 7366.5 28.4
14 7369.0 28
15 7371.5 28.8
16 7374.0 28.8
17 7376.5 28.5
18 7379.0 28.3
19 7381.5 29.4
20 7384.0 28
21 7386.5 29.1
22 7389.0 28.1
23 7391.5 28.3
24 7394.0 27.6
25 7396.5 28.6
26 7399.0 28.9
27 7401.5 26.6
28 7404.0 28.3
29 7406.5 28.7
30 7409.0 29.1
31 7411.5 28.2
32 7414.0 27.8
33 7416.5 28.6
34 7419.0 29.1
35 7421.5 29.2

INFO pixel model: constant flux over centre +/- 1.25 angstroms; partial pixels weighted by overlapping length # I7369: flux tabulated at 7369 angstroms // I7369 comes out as 28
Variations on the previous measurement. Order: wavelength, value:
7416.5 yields 28.6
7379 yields 28.3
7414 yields 27.8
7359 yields 25.7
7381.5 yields 29.4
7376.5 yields 28.5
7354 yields 28.4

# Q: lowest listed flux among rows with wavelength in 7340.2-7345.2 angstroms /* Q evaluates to 27.4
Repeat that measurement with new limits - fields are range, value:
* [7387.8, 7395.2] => 27.6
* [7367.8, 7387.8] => 28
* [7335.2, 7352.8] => 26.8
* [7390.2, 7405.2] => 26.6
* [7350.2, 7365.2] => 25.7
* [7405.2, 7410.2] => 28.7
